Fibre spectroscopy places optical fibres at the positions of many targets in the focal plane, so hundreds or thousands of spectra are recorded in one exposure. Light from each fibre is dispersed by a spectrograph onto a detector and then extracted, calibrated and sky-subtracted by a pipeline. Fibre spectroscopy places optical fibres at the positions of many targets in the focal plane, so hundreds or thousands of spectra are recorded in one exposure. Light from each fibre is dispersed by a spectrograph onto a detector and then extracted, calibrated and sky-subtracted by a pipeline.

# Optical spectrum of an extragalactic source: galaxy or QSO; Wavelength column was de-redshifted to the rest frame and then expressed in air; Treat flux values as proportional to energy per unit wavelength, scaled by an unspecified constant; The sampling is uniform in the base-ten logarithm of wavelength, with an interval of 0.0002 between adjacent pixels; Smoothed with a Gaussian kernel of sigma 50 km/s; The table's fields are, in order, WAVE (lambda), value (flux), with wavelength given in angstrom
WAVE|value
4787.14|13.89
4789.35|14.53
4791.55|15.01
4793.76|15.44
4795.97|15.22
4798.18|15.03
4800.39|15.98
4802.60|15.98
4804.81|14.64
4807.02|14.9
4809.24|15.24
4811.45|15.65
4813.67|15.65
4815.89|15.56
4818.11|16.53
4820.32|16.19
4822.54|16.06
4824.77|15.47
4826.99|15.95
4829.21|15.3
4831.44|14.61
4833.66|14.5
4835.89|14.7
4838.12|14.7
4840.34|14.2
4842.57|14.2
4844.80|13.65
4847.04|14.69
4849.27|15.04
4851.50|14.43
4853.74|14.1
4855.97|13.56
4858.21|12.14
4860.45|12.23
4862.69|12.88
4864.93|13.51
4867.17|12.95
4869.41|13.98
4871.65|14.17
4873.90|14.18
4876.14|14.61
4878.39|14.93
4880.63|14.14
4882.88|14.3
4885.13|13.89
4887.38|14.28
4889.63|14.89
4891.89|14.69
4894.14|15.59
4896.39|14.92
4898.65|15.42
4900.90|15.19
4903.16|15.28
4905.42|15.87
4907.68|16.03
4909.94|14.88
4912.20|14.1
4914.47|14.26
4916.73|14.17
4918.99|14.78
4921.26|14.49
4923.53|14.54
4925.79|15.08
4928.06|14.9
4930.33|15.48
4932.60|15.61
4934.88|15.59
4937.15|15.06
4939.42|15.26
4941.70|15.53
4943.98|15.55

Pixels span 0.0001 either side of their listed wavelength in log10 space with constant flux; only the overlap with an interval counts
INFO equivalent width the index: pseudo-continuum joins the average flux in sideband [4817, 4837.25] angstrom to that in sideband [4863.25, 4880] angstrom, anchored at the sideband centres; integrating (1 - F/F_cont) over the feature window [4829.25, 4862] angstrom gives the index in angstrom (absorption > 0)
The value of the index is 1.8 angstrom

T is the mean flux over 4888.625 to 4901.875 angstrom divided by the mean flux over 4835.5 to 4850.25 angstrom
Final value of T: 1.05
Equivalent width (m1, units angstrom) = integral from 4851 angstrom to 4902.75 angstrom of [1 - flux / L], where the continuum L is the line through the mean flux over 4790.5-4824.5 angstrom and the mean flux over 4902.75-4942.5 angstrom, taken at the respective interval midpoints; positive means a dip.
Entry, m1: 3.70 angstrom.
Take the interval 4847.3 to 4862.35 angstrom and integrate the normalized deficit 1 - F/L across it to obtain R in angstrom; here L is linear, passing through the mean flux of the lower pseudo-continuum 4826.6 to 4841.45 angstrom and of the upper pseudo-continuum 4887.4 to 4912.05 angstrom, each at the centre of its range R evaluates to 1.32 angstrom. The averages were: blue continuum 14.8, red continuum 15.2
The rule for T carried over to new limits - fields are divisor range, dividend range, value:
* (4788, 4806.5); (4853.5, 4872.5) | 0.87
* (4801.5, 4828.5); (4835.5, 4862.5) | 0.89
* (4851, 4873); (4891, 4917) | 1.13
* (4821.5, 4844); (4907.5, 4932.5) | 0.99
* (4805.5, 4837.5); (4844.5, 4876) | 0.89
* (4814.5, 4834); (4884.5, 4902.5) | 0.95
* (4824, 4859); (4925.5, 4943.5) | 1.06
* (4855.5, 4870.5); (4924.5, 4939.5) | 1.17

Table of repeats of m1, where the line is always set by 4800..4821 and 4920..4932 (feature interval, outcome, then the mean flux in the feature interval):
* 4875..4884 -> 0.4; 14.5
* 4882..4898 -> 0.5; 14.7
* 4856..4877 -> 2.6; 13.4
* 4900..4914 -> -0.1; 15.2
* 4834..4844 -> 0.7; 14.4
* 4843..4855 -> 0.8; 14.4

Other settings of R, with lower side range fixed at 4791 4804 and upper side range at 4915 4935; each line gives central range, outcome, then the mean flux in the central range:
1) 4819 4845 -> 0.5 angstrom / 15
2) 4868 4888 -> 1.1 angstrom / 14.3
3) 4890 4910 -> -0.4 angstrom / 15.3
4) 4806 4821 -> -0.3 angstrom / 15.7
